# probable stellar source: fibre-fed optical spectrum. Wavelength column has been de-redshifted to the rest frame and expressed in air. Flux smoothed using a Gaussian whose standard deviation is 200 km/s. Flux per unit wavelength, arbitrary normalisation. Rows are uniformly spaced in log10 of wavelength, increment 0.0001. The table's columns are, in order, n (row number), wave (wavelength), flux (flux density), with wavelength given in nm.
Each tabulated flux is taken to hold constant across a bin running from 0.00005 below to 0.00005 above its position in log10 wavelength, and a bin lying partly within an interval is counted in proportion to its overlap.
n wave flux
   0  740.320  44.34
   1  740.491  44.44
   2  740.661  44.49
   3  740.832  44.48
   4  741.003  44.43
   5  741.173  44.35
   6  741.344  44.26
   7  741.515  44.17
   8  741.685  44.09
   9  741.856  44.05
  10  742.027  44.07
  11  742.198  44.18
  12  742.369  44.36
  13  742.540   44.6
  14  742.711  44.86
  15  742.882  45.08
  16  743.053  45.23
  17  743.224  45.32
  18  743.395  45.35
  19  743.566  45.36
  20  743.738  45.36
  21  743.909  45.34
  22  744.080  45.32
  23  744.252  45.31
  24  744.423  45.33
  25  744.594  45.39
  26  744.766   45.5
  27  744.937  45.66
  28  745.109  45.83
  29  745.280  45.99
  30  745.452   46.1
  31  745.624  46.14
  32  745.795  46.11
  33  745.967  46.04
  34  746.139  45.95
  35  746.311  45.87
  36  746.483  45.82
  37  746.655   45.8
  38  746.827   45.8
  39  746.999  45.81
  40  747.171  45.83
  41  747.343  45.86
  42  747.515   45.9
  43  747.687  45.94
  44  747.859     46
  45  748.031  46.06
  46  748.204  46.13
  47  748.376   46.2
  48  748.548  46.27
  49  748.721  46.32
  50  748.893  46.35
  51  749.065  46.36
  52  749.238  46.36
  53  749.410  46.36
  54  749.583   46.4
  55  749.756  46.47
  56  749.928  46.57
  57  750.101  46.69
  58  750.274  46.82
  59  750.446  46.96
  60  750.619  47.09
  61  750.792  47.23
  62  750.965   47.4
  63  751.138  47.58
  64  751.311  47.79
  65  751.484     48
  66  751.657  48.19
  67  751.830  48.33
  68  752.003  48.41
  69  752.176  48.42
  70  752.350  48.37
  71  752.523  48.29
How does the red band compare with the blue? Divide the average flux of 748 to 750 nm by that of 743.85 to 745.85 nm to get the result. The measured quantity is 1.01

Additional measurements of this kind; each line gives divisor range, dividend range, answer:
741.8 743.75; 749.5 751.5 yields 1.05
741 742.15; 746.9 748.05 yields 1.04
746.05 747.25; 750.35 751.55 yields 1.04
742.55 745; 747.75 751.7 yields 1.03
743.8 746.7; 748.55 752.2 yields 1.03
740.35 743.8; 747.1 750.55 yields 1.04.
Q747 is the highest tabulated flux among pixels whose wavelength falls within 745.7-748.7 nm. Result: 46.27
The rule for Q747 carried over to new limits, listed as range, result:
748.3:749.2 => 46.36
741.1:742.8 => 44.86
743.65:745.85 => 46.14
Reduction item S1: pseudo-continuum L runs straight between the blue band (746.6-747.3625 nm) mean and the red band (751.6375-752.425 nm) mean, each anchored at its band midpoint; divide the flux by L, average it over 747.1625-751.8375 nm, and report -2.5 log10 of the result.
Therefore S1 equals 0.01 mag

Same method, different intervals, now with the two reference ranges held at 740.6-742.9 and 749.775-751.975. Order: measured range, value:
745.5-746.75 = -0.003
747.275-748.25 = 0.009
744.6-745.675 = -0.007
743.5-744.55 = -0.005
